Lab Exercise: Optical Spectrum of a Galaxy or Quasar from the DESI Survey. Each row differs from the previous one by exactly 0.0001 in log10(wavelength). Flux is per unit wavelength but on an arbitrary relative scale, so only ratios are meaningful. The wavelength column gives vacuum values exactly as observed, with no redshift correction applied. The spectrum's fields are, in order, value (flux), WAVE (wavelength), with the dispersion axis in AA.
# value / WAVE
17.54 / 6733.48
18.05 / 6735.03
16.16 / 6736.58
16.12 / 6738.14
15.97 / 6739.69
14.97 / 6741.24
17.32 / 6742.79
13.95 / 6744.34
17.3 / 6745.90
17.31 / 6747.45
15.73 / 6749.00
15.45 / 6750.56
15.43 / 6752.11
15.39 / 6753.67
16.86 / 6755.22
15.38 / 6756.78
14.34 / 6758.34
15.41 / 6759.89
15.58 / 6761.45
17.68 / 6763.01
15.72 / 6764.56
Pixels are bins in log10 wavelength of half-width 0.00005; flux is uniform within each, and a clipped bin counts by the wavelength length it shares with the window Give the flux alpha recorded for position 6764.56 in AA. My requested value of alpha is 15.72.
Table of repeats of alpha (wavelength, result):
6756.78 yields 15.38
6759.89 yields 15.41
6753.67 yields 15.39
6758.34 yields 14.34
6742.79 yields 17.32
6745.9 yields 17.3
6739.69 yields 15.97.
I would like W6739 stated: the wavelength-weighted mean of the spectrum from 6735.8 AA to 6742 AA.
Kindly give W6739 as 15.8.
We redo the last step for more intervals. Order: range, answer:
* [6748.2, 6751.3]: 15.6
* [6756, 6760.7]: 15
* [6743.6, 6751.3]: 15.9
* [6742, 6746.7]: 16.2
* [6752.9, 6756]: 16.1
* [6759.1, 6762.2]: 15.5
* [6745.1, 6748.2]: 17.3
